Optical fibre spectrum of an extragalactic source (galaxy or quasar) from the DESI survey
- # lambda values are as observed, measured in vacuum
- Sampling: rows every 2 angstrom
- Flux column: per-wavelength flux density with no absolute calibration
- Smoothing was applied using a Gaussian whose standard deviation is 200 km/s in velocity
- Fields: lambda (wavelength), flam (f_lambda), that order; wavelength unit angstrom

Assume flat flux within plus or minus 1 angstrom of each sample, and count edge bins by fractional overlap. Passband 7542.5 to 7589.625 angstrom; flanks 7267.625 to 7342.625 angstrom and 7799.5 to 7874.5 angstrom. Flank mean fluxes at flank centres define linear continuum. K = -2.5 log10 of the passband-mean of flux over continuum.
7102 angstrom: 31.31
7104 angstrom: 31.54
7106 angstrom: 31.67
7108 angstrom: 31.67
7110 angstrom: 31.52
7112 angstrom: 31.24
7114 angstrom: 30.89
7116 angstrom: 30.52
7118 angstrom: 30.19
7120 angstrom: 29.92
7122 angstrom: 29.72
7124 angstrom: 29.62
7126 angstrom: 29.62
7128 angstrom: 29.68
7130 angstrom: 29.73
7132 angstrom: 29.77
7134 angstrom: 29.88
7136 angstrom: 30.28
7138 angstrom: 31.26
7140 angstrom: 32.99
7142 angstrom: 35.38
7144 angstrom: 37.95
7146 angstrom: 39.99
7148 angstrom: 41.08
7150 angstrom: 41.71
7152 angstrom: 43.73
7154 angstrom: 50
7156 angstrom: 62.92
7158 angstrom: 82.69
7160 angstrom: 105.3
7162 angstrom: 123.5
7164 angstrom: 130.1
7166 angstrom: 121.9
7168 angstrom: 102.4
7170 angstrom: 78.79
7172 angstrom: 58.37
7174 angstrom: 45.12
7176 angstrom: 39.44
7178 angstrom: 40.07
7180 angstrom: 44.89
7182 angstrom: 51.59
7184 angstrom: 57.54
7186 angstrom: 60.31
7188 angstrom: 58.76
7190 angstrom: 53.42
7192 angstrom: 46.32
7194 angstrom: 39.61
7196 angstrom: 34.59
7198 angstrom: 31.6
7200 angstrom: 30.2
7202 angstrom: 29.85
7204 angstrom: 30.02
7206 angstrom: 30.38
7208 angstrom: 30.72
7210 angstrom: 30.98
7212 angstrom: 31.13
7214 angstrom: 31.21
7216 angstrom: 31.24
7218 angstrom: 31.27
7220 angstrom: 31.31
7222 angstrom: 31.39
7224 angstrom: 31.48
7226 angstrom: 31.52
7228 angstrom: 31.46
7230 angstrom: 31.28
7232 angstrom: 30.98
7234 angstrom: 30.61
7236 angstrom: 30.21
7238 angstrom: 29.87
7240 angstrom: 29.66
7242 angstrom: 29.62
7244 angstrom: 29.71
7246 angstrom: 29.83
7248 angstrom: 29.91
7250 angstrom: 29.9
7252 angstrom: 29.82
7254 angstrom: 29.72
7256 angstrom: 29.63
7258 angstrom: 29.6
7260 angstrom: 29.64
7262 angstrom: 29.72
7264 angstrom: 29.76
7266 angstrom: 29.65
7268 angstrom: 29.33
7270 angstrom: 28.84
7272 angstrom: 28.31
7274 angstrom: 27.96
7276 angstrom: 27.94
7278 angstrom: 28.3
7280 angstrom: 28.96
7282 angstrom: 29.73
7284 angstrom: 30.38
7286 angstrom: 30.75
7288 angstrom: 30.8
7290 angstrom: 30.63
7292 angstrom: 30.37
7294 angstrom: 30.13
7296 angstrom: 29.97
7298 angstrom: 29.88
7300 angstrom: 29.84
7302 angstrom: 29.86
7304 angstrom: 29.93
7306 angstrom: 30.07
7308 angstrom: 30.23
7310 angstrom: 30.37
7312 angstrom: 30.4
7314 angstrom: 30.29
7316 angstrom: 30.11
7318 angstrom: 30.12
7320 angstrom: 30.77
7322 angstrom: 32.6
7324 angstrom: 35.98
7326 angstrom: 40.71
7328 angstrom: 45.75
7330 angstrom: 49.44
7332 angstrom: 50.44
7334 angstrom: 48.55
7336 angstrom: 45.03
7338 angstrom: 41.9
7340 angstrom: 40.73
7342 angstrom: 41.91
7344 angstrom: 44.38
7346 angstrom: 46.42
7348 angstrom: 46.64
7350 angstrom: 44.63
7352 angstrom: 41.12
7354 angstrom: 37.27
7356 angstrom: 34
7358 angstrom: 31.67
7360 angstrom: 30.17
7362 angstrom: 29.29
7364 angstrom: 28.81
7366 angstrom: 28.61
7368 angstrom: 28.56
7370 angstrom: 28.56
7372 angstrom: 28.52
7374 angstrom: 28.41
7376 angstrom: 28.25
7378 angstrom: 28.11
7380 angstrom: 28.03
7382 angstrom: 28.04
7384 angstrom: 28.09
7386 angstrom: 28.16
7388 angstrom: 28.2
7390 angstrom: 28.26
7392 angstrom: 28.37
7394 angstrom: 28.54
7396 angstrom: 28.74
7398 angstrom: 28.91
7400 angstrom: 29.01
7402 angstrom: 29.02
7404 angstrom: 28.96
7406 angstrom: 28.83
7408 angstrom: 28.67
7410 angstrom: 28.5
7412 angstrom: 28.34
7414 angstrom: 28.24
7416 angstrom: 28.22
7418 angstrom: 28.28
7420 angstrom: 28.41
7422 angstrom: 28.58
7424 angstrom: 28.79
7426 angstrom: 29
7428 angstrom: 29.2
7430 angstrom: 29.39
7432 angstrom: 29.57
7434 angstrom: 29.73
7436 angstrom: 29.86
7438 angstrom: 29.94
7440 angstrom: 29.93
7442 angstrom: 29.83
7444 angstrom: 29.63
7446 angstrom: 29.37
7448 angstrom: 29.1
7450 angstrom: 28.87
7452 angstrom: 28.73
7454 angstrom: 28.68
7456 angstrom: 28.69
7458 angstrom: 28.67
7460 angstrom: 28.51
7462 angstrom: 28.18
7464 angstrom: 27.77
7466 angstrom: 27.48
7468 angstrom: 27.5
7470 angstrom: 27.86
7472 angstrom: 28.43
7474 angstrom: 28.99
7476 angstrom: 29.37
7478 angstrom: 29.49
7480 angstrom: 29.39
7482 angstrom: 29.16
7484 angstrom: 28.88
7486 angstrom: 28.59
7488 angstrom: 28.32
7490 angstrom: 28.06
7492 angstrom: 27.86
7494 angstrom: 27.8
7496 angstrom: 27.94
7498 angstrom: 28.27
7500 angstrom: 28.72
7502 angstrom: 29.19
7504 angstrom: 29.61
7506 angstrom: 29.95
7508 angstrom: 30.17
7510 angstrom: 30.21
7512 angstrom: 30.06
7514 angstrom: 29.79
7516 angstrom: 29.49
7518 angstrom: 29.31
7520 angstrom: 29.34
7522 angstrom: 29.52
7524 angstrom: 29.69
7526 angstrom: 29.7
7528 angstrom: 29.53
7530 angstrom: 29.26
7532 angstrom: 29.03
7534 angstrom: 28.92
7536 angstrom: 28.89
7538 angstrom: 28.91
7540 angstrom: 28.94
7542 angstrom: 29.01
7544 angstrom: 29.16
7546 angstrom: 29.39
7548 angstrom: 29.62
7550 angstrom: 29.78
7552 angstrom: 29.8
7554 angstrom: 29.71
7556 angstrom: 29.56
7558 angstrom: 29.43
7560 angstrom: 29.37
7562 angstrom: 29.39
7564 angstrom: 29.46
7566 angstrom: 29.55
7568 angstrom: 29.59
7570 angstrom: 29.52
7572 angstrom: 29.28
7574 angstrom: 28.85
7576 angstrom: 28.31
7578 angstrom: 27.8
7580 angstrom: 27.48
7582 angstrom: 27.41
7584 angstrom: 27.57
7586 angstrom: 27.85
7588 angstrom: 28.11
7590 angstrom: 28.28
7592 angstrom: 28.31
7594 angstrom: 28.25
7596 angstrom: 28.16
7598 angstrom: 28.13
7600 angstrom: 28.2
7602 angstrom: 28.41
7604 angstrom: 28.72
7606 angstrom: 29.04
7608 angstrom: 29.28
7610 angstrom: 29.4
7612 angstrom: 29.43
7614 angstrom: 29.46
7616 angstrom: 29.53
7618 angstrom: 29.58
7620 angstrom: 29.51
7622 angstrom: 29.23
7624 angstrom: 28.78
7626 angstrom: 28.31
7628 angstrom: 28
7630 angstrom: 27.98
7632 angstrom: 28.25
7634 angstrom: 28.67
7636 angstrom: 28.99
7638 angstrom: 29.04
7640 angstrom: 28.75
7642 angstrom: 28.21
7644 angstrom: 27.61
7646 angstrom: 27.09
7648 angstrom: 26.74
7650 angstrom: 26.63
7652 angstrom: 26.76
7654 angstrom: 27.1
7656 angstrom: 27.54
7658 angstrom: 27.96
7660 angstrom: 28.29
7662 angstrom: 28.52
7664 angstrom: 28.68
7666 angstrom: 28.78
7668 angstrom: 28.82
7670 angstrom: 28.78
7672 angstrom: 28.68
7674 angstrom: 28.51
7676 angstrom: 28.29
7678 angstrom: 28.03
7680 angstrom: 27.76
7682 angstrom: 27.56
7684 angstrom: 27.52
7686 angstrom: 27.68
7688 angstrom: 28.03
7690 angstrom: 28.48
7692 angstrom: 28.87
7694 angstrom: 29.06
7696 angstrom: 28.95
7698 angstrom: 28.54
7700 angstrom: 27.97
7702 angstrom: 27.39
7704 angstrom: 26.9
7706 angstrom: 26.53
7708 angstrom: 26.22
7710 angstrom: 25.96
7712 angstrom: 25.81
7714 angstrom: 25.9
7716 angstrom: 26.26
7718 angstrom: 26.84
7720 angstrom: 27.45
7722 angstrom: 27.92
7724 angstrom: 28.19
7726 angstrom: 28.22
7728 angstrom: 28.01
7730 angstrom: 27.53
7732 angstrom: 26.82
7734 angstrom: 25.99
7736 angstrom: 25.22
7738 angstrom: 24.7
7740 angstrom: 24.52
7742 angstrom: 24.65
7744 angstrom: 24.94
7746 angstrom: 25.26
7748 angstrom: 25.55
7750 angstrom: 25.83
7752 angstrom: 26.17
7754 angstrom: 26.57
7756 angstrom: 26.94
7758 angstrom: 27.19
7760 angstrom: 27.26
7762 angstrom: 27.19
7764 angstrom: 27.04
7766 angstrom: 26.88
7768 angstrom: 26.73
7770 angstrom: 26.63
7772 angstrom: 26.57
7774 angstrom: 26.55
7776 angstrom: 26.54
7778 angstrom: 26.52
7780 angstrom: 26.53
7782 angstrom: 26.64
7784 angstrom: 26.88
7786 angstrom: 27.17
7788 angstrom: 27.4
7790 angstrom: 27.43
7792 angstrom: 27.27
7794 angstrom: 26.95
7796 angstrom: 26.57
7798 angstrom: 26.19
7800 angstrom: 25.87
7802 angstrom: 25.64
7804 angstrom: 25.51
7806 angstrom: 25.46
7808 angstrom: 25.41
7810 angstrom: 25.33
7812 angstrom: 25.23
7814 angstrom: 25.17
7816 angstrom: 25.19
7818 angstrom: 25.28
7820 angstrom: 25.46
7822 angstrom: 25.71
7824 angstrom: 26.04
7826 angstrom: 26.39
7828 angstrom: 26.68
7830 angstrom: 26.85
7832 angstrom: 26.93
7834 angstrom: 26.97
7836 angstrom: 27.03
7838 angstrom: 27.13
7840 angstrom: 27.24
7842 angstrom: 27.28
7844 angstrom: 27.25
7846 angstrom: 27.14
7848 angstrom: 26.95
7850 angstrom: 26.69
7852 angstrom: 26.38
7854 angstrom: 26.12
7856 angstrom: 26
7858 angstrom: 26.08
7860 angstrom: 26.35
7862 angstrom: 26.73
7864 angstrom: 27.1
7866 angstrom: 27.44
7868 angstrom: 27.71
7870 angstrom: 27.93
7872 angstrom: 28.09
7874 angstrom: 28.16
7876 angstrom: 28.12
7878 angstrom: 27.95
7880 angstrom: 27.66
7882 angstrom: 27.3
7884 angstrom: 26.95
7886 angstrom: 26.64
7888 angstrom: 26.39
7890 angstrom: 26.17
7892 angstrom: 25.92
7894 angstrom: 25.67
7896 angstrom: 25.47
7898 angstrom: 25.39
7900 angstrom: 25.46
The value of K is 0.04 mag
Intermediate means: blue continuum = 33.6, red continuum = 26.5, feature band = 28.9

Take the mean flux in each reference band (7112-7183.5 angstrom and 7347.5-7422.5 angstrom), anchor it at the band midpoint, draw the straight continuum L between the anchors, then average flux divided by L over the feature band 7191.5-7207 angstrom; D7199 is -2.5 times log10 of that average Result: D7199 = 0.35 mag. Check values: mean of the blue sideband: 51.2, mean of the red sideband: 30.1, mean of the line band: 33.7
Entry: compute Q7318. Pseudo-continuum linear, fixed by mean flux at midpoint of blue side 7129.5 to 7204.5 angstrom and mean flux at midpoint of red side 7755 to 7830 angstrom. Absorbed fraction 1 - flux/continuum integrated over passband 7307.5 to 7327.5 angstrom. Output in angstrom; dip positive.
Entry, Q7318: 6.2 angstrom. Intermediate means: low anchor 53.8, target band 32.5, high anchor 26.4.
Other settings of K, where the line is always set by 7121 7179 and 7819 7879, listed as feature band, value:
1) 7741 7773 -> 0.16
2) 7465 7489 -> 0.41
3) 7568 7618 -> 0.28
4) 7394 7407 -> 0.47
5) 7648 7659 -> 0.27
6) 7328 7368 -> 0.17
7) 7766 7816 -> 0.11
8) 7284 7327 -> 0.48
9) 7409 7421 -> 0.48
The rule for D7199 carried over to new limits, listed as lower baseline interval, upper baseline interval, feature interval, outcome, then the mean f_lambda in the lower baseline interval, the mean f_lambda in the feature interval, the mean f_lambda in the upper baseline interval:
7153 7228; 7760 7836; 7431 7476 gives 0.38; 52.5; 28.9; 26.4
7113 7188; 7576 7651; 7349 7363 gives 0.17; 52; 35.5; 28.4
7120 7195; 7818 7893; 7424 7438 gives 0.41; 53.6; 29.4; 26.9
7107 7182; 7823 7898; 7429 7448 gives 0.34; 49.9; 29.7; 26.9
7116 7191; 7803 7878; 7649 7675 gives 0.19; 52.9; 28.1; 26.6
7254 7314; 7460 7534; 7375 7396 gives 0.04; 29.7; 28.2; 28.9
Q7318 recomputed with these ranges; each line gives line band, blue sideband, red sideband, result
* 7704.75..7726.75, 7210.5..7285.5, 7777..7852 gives 0.2 angstrom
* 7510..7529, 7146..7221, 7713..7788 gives 4.0 angstrom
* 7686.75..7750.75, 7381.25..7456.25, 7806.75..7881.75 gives 1.2 angstrom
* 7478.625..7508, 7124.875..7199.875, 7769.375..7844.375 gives 8.1 angstrom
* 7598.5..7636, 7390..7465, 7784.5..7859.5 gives -1.6 angstrom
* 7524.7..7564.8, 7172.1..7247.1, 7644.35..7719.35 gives 1.1 angstrom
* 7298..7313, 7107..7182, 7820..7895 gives 4.9 angstrom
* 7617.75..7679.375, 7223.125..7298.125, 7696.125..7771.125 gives -2.4 angstrom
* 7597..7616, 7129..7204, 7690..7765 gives 2.1 angstrom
